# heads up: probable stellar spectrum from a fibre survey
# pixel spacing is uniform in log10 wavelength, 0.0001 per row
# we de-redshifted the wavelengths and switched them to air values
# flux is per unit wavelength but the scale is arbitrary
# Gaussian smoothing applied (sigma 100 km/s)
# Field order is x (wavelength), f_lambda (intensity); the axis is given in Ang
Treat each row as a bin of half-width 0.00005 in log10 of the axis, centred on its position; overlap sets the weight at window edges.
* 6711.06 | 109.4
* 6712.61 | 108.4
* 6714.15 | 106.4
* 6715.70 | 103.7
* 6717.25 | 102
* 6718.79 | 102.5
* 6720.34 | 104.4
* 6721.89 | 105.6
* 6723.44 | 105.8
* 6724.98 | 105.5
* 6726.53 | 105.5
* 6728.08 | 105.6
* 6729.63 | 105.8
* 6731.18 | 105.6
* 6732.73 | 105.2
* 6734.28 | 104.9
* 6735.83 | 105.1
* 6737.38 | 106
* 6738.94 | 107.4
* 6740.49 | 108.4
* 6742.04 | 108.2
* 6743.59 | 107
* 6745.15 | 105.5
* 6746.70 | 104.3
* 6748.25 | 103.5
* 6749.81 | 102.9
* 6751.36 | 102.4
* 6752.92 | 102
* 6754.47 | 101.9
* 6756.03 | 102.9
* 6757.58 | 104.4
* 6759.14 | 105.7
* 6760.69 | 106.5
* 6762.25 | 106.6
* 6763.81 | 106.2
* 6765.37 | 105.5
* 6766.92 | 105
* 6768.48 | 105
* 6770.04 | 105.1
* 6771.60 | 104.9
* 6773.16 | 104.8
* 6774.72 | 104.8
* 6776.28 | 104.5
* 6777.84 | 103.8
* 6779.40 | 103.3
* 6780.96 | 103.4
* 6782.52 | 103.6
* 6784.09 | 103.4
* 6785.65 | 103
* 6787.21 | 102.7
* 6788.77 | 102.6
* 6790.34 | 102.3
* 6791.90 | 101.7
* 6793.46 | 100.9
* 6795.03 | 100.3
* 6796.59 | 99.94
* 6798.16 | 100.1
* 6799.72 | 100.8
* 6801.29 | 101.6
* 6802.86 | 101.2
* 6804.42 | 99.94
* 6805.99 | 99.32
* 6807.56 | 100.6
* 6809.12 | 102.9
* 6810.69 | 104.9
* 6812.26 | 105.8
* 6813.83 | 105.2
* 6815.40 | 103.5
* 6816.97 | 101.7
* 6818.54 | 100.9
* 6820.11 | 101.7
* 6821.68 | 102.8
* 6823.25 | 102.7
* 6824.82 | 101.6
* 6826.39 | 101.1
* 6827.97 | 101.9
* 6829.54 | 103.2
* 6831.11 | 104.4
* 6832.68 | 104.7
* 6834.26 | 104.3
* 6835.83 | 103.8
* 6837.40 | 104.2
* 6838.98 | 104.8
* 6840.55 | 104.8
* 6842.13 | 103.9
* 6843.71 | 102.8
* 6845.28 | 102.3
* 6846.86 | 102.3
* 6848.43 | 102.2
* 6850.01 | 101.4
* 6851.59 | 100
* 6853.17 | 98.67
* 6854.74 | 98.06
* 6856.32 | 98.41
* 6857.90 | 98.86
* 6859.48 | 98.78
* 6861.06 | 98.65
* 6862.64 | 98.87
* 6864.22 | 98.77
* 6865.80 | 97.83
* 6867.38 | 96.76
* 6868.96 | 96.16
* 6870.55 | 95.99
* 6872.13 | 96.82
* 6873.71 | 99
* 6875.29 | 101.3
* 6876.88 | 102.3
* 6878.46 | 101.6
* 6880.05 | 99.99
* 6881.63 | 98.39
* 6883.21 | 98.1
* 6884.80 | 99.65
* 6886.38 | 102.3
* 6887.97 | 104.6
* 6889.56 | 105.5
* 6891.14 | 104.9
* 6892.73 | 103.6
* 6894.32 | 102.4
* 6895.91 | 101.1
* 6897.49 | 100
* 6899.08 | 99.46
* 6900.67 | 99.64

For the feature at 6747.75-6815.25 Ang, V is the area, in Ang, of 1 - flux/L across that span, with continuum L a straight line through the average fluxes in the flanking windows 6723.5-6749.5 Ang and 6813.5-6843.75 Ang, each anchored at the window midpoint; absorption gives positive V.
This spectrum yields 0.8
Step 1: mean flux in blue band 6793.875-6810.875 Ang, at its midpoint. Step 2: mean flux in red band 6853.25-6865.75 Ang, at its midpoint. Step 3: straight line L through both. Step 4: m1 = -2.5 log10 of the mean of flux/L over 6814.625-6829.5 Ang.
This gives -0.02 mag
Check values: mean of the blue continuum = 101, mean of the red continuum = 98.6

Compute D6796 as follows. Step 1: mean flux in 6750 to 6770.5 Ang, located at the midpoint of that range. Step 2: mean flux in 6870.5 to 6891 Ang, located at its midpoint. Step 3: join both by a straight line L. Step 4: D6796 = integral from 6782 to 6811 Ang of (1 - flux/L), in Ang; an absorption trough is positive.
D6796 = 0.5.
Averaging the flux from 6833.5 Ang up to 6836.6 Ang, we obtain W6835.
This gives 104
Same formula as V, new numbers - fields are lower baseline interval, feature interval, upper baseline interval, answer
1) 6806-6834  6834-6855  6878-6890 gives -0.1 Ang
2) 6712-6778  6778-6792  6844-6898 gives 0.1 Ang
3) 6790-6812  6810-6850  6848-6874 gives -1.3 Ang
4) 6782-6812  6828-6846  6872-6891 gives -0.4 Ang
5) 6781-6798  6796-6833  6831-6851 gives 0.2 Ang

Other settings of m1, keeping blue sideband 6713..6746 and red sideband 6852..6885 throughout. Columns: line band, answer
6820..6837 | -0.03 mag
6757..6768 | -0.02 mag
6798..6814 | 0.00 mag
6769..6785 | -0.01 mag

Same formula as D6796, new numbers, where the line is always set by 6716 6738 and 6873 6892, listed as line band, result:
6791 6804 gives 0.32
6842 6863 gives 0.38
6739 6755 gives -0.04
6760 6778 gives -0.22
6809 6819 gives -0.07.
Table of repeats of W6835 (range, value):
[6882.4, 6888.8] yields 101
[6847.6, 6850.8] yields 102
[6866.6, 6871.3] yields 96.2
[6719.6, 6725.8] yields 105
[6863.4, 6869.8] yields 97.3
